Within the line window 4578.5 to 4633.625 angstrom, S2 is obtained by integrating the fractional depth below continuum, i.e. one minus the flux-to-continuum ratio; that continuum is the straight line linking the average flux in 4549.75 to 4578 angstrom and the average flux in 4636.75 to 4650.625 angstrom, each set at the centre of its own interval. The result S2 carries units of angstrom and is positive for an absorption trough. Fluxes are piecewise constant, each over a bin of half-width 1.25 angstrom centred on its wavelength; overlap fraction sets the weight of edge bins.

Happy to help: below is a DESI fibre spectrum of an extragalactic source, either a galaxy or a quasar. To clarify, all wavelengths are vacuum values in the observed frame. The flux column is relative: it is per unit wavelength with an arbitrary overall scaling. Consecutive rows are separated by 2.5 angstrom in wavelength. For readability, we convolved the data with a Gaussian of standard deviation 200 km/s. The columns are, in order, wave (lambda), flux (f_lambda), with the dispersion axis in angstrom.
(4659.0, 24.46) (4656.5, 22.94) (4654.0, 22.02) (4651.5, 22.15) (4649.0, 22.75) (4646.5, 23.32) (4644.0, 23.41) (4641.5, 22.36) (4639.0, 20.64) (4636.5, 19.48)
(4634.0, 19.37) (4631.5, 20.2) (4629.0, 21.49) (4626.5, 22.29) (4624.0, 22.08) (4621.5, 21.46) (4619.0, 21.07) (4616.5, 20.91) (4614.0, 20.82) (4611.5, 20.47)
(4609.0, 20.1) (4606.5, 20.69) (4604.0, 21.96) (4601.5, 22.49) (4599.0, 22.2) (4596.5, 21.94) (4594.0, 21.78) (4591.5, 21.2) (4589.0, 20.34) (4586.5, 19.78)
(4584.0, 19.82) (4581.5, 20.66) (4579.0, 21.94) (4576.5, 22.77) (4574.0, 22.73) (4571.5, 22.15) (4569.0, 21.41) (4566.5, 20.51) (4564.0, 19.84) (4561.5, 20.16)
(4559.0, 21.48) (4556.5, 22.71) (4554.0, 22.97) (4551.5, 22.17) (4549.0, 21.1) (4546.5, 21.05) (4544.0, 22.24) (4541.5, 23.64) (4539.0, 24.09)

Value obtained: 2.2 angstrom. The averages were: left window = 21.7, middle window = 21.1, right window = 22.3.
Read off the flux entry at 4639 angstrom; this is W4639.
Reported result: 20.64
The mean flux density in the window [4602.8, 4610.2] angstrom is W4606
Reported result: 20.9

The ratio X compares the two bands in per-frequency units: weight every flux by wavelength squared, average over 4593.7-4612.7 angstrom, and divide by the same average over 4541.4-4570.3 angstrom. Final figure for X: 1.0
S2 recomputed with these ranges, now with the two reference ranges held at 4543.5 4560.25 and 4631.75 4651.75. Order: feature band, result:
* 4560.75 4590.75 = 1.13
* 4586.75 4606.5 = 0.21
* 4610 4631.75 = 0.44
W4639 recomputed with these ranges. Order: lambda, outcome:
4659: 24.46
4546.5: 21.05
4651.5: 22.15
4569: 21.41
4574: 22.73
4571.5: 22.15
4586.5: 19.78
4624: 22.08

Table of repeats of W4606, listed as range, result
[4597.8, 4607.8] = 21.8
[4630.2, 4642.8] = 20.4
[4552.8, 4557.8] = 22.8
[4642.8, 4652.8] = 22.9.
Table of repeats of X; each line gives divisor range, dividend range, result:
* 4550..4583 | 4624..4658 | 1.04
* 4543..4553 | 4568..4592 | 1.00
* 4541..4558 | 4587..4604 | 0.99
